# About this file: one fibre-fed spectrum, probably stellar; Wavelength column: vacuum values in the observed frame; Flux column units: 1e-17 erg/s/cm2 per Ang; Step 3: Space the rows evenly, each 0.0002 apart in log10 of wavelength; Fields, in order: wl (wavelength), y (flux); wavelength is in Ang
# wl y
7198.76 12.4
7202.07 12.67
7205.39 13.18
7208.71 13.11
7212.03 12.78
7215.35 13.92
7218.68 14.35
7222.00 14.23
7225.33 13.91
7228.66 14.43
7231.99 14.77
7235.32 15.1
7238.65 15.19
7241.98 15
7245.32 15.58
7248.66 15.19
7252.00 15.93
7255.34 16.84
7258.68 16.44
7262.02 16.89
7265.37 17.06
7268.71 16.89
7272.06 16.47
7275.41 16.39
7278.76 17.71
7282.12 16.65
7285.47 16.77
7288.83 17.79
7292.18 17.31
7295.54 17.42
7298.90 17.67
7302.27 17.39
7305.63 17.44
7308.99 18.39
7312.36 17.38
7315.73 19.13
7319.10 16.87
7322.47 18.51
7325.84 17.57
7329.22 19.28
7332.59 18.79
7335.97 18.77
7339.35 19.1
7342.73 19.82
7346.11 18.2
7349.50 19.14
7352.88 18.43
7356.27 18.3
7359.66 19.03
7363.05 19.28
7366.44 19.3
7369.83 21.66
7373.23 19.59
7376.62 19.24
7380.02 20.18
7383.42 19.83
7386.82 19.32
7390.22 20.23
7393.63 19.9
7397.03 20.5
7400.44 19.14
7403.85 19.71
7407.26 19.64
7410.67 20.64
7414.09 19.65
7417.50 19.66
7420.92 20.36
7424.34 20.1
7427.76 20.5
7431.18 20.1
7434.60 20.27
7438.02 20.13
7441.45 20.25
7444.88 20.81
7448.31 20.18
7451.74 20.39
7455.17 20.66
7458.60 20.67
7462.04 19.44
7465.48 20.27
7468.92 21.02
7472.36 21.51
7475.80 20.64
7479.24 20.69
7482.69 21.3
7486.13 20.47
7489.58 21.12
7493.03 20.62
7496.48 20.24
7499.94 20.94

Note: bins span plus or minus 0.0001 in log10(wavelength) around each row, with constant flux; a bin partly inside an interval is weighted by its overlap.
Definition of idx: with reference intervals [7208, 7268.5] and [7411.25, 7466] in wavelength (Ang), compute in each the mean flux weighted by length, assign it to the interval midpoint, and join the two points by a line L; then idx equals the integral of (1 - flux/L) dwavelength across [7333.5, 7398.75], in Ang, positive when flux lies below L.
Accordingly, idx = -3.8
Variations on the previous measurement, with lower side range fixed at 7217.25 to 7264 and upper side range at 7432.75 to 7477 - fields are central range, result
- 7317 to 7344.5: -1.8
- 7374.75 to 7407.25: -1.4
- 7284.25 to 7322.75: -1.9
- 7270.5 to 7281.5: -0.5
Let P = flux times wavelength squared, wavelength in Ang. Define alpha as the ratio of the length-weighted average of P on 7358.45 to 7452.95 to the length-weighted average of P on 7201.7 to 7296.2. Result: 1.34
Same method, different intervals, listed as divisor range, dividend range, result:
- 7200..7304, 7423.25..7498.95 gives 1.39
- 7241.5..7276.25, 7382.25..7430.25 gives 1.28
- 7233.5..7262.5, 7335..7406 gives 1.28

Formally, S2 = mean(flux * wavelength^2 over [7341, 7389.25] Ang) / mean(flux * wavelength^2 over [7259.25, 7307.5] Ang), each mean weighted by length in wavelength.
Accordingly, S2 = 1.2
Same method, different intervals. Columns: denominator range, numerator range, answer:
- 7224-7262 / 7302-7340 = 1.21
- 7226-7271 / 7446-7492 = 1.39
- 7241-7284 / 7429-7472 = 1.31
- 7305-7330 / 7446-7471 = 1.17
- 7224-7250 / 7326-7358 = 1.30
